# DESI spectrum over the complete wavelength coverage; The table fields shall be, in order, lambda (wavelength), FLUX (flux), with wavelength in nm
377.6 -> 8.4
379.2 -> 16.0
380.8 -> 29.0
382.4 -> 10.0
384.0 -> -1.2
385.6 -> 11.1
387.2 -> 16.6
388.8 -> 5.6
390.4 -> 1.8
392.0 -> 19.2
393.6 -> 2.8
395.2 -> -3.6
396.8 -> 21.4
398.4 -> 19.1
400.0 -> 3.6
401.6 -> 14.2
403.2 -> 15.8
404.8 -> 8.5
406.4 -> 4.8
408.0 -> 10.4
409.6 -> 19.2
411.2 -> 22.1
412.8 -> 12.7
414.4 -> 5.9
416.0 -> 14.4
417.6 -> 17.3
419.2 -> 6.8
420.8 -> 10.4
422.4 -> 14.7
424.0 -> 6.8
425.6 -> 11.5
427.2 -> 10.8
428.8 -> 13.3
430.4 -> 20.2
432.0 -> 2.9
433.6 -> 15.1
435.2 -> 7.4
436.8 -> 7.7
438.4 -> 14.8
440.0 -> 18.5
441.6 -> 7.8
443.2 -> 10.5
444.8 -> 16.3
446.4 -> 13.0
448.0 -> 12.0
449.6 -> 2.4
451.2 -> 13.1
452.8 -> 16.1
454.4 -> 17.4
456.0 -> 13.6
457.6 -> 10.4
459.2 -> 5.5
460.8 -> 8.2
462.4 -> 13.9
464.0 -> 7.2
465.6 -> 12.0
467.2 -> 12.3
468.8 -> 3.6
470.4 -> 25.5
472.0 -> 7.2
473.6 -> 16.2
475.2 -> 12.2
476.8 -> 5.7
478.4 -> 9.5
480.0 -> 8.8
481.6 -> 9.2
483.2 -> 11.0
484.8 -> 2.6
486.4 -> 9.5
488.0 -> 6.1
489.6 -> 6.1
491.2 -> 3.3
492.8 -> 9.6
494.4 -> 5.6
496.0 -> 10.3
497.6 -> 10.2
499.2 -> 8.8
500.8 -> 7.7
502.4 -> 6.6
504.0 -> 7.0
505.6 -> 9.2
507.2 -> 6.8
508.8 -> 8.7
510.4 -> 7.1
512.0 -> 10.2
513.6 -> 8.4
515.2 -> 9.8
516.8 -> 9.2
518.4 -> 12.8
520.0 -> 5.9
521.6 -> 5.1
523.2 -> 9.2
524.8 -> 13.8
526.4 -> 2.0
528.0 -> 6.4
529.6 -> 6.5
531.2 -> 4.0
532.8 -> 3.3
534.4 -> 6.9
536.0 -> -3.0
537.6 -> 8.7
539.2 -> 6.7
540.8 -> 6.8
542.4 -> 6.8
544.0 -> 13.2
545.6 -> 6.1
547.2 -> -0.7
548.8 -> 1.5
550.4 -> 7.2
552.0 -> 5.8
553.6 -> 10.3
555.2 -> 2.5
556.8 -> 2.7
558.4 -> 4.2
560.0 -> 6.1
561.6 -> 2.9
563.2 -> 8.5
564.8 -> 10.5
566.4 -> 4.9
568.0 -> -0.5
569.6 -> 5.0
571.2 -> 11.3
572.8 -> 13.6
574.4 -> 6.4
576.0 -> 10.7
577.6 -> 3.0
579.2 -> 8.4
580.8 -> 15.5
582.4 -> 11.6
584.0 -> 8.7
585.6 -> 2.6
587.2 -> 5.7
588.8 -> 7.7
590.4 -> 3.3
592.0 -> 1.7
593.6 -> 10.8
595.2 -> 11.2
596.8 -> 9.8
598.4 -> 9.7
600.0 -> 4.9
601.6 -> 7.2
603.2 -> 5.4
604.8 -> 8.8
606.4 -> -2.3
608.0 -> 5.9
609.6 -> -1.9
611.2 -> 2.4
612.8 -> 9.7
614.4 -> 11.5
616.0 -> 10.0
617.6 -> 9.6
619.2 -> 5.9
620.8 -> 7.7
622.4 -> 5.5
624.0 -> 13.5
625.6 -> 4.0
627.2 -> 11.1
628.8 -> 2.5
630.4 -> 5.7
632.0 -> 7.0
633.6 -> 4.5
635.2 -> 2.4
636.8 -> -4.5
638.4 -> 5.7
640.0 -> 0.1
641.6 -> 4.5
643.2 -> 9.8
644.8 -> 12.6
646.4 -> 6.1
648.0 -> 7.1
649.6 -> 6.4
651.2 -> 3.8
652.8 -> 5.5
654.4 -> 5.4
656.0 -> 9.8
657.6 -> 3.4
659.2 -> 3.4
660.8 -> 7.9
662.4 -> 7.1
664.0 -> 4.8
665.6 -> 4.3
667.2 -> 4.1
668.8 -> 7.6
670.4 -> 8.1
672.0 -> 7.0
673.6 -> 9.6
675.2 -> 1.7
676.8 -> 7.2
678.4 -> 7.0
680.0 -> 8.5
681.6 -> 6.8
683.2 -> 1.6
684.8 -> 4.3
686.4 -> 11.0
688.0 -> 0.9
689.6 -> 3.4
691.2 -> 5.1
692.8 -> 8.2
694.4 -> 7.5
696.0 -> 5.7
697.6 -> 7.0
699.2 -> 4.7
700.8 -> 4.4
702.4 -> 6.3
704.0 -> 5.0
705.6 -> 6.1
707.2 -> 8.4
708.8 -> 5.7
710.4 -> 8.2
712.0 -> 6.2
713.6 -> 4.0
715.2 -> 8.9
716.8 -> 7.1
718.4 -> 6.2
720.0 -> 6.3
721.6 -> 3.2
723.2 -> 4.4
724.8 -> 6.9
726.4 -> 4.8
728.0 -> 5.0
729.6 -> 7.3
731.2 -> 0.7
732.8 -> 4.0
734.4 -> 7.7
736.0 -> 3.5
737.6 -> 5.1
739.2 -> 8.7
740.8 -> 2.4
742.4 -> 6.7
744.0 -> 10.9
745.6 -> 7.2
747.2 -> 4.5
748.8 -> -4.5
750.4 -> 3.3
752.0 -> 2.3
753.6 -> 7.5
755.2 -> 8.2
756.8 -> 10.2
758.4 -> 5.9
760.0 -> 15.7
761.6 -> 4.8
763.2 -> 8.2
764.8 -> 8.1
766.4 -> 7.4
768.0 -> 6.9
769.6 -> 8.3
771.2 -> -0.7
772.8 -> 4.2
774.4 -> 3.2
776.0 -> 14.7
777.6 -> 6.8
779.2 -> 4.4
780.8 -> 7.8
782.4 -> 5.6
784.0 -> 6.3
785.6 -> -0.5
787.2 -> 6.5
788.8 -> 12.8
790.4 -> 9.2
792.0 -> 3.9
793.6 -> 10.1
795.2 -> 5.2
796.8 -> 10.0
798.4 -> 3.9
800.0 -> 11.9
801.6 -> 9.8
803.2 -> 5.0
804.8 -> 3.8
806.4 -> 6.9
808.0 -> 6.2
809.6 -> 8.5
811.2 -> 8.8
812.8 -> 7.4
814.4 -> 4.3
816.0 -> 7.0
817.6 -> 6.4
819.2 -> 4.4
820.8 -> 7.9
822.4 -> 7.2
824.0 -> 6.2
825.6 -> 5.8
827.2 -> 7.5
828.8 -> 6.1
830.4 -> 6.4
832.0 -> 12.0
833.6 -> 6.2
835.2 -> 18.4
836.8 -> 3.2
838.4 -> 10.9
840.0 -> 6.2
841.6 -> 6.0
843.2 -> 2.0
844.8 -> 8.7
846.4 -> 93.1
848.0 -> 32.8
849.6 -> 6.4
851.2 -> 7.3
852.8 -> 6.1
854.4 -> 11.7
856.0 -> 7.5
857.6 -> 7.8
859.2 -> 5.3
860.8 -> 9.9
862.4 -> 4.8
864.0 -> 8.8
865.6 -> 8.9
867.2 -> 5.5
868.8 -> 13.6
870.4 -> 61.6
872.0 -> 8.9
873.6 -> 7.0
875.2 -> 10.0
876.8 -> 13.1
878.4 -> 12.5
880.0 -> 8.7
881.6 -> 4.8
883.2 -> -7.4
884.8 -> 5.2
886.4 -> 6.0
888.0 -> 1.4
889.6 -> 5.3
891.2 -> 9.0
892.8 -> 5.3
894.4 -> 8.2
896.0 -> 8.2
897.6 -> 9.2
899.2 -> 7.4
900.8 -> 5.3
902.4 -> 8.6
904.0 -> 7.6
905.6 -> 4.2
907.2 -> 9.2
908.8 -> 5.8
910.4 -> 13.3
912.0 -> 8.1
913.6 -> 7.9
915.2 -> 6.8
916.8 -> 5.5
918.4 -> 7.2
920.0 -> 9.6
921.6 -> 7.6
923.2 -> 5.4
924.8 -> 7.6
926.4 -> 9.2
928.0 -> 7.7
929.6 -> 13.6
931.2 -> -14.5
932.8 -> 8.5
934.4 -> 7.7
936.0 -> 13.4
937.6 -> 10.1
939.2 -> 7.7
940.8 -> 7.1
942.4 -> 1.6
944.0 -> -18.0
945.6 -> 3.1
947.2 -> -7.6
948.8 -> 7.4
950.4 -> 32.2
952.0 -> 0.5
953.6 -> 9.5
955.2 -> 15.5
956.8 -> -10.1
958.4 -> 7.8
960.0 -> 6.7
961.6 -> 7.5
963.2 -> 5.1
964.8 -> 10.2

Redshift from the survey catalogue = 1.33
